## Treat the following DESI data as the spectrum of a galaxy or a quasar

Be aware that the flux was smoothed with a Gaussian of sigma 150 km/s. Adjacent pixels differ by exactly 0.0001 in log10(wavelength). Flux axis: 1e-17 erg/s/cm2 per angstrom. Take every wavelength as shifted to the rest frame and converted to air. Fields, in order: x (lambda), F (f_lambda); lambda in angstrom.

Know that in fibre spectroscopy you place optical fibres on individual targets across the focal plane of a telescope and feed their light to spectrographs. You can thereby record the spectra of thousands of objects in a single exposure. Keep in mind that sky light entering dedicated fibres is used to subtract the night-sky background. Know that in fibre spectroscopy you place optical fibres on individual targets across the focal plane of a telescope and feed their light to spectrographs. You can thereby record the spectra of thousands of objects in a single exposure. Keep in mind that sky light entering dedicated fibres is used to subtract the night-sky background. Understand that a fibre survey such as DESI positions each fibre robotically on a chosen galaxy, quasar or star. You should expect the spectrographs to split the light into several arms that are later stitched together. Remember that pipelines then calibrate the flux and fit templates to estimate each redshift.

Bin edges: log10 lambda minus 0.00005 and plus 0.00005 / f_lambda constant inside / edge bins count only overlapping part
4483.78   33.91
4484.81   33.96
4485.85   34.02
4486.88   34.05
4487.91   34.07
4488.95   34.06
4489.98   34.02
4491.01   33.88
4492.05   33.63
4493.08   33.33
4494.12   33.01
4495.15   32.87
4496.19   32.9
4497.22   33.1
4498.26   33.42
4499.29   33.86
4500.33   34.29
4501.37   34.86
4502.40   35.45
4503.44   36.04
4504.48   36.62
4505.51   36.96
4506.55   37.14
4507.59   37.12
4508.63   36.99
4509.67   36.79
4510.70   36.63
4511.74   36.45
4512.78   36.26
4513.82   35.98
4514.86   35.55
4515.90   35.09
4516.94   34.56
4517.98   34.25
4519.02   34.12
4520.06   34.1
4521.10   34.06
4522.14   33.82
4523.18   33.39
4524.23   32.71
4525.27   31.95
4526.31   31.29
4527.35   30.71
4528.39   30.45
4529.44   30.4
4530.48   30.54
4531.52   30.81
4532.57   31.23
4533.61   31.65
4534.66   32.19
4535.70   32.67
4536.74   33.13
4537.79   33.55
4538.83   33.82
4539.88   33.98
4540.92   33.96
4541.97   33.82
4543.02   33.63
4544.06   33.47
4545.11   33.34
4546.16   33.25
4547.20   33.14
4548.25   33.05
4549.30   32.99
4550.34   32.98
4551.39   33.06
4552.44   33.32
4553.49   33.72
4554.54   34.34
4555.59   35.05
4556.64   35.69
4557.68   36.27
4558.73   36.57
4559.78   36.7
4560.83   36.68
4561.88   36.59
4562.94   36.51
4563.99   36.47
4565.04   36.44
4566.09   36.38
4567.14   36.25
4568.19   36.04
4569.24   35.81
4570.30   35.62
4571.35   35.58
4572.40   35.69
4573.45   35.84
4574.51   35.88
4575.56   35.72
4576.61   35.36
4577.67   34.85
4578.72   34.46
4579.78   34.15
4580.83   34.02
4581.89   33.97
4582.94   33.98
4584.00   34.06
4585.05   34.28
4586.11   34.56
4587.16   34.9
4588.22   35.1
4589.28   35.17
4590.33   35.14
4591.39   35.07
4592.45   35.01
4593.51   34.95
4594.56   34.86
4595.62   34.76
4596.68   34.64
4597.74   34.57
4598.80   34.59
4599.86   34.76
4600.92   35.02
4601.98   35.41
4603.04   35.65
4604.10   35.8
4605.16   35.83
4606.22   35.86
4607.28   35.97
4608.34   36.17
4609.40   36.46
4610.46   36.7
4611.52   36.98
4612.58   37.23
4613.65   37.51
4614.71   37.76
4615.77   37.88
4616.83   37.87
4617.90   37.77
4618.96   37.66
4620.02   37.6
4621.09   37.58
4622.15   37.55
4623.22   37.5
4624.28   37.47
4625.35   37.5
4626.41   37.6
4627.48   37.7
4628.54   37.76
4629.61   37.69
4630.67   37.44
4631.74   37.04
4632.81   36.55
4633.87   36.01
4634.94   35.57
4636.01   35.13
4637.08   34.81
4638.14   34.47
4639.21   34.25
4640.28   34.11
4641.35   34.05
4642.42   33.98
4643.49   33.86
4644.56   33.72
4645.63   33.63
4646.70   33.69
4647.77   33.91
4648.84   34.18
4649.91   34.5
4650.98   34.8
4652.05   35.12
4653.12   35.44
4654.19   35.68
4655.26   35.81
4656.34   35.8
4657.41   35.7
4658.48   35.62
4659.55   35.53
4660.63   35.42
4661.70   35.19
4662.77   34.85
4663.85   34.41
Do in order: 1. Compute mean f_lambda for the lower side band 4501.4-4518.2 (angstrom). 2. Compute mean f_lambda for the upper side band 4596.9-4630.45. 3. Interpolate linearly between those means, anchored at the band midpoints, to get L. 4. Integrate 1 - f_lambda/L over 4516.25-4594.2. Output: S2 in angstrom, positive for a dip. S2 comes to 4.8 angstrom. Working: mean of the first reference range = 36.1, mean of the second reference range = 36.7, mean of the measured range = 34.2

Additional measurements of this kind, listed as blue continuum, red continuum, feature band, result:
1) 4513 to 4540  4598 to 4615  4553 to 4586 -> -0.8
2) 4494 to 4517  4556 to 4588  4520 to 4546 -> 2.1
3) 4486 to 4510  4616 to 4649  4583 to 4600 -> 0.4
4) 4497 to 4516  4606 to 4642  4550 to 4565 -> 0.3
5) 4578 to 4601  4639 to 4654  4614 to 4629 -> -1.4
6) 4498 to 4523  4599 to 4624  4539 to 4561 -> 1.1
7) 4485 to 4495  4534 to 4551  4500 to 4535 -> -0.6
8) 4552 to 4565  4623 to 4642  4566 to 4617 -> 0.6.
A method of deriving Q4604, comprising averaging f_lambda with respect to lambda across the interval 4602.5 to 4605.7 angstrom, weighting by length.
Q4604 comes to 35.8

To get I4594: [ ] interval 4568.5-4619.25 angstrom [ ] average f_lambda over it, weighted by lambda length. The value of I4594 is 35.6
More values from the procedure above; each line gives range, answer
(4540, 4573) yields 34.9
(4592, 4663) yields 35.8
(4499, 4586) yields 34.5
